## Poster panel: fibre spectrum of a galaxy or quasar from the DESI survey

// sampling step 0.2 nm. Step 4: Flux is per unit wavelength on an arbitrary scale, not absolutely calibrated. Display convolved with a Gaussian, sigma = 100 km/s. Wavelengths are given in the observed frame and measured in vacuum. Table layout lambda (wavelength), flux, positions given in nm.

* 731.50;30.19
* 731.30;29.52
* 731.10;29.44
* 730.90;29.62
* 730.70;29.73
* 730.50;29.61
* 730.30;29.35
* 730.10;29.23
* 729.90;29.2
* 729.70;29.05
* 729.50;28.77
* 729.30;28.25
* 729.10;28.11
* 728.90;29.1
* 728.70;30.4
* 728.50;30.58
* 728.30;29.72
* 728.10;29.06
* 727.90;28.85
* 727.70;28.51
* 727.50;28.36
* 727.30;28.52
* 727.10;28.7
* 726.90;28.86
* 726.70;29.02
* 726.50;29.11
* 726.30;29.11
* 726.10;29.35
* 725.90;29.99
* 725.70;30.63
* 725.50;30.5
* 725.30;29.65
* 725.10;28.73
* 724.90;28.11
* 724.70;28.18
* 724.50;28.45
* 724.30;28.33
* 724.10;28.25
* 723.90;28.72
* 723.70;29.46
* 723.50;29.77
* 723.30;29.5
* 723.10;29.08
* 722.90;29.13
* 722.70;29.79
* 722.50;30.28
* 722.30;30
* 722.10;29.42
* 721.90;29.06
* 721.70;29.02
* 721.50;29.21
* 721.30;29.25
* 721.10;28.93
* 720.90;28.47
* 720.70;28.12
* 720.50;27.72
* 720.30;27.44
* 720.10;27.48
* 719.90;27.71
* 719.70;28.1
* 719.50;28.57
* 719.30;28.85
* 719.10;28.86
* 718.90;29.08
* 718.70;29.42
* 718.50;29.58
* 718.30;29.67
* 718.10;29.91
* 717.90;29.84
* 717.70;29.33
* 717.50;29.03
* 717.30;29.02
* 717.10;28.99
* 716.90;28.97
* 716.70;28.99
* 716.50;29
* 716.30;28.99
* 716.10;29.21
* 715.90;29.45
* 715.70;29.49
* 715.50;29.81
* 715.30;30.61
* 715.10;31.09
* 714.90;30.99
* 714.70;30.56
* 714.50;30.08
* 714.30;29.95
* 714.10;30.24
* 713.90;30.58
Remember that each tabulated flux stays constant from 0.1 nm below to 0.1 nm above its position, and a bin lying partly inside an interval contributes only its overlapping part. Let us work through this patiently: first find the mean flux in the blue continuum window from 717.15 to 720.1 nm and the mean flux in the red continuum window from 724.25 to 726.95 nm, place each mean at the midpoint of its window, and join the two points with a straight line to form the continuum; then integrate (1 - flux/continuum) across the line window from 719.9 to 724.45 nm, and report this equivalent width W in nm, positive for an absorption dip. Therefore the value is 0.030 nm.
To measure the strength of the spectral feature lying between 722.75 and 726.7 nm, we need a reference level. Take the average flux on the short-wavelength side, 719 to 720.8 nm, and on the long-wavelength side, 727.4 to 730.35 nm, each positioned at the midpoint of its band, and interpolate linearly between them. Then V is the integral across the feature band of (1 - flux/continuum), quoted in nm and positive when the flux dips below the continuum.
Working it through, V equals -0.07 nm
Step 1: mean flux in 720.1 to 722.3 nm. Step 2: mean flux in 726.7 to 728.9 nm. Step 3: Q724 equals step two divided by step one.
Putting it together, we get 1.02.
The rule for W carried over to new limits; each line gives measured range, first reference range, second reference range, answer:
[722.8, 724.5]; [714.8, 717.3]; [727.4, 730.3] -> 0.02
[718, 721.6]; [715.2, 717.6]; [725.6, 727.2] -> 0.08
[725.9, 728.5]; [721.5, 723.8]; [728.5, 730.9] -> 0.03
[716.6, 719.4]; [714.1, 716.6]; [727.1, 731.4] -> 0.05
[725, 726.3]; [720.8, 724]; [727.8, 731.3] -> -0.02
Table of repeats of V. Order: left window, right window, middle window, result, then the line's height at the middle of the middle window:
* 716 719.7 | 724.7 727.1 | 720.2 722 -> 0.04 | 29.2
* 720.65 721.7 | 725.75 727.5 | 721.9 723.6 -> -0.04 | 28.9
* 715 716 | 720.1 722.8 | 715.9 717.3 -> 0.04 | 29.9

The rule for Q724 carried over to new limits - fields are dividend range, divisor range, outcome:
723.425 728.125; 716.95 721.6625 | 1.01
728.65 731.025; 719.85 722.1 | 1.03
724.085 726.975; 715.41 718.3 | 0.99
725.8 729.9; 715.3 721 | 1.01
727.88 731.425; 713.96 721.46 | 1.00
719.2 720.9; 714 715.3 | 0.92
